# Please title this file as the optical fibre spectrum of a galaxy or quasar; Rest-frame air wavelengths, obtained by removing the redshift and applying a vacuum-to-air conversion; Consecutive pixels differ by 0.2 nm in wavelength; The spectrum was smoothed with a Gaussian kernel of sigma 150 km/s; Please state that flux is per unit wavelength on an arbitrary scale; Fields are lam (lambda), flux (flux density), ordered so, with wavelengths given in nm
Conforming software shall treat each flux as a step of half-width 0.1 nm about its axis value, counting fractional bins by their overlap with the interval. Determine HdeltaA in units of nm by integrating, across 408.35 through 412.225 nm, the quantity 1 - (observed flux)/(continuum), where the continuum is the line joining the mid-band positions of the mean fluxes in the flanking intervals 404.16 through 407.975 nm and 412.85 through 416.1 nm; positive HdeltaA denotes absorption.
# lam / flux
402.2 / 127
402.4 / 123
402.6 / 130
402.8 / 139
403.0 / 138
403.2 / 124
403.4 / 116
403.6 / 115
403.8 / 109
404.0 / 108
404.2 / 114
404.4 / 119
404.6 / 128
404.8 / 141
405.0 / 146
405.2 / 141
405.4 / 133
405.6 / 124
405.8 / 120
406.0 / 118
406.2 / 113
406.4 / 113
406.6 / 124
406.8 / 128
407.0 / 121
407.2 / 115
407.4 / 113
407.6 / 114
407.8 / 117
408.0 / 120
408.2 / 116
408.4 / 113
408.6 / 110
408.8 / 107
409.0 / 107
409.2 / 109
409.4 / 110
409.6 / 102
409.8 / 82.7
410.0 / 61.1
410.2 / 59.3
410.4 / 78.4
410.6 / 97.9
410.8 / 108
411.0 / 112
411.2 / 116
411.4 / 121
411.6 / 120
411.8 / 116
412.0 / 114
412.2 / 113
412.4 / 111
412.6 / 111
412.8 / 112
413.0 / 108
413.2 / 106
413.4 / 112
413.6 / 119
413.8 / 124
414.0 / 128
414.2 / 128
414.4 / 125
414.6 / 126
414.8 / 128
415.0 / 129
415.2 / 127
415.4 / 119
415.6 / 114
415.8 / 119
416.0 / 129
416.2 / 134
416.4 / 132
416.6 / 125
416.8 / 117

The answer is 0.62 nm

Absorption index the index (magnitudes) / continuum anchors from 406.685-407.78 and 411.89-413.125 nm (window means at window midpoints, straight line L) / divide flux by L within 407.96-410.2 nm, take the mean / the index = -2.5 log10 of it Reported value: 0.15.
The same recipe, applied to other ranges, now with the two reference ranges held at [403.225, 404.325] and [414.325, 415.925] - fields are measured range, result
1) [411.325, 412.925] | 0.057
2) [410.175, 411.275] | 0.224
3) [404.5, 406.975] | -0.109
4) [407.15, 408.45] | 0.013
